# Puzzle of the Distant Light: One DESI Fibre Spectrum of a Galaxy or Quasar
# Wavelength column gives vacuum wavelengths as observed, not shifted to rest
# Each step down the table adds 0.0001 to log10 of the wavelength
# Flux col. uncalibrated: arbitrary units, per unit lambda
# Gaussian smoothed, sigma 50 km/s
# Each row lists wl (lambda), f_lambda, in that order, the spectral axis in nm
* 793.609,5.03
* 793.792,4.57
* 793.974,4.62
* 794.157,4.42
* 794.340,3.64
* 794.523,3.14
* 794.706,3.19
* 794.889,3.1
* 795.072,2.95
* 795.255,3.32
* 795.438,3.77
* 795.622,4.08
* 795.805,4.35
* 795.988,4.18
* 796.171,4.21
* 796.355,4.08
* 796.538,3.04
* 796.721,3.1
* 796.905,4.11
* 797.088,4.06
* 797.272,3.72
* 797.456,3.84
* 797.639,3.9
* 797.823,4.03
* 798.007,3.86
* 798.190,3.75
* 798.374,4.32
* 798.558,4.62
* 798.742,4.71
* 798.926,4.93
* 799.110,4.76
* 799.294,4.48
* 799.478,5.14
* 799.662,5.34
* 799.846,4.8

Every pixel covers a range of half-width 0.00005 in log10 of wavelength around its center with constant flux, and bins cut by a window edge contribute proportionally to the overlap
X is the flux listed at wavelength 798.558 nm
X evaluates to 4.62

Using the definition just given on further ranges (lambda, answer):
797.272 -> 3.72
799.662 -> 5.34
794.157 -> 4.42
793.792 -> 4.57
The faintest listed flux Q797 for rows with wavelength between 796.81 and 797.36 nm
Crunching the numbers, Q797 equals 3.72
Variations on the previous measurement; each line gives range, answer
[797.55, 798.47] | 3.75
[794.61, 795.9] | 2.95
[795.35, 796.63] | 3.04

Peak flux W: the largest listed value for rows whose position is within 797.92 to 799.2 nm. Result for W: 4.93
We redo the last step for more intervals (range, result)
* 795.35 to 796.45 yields 4.35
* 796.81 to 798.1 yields 4.11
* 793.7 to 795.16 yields 4.62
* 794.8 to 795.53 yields 3.77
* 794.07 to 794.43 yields 4.42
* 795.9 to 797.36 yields 4.21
